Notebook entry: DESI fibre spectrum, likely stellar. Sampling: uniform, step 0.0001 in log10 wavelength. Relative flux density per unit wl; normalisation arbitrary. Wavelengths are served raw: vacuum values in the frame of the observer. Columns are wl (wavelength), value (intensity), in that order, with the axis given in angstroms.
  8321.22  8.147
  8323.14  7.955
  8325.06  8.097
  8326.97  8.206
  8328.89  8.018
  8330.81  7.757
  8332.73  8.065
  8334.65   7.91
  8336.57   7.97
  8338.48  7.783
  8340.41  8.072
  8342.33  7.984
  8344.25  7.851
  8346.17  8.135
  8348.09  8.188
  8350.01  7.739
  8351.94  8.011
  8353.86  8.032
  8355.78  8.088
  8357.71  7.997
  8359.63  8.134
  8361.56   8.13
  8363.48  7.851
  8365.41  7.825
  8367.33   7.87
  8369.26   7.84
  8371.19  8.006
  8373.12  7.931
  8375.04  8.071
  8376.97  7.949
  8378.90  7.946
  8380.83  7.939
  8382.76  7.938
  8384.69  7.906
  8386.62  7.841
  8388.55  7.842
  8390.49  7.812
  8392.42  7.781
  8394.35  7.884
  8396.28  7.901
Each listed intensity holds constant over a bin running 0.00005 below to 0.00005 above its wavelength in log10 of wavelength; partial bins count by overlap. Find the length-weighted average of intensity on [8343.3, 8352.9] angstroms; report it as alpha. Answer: 7.99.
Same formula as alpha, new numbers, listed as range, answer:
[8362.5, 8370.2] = 7.85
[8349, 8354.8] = 7.93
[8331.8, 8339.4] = 7.94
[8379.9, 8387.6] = 7.91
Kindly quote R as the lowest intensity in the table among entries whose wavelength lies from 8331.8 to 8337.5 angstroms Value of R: 7.91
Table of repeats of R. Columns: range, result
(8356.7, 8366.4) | 7.825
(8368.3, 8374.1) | 7.84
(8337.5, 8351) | 7.739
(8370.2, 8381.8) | 7.931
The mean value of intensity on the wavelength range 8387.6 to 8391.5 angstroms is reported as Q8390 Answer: 7.81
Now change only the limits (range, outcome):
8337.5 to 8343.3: 7.95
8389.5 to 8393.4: 7.79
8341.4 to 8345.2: 7.92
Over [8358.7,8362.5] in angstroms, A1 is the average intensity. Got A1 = 8.12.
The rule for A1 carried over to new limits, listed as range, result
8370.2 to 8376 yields 8.01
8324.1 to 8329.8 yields 8.11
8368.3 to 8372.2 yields 7.91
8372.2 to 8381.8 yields 7.97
